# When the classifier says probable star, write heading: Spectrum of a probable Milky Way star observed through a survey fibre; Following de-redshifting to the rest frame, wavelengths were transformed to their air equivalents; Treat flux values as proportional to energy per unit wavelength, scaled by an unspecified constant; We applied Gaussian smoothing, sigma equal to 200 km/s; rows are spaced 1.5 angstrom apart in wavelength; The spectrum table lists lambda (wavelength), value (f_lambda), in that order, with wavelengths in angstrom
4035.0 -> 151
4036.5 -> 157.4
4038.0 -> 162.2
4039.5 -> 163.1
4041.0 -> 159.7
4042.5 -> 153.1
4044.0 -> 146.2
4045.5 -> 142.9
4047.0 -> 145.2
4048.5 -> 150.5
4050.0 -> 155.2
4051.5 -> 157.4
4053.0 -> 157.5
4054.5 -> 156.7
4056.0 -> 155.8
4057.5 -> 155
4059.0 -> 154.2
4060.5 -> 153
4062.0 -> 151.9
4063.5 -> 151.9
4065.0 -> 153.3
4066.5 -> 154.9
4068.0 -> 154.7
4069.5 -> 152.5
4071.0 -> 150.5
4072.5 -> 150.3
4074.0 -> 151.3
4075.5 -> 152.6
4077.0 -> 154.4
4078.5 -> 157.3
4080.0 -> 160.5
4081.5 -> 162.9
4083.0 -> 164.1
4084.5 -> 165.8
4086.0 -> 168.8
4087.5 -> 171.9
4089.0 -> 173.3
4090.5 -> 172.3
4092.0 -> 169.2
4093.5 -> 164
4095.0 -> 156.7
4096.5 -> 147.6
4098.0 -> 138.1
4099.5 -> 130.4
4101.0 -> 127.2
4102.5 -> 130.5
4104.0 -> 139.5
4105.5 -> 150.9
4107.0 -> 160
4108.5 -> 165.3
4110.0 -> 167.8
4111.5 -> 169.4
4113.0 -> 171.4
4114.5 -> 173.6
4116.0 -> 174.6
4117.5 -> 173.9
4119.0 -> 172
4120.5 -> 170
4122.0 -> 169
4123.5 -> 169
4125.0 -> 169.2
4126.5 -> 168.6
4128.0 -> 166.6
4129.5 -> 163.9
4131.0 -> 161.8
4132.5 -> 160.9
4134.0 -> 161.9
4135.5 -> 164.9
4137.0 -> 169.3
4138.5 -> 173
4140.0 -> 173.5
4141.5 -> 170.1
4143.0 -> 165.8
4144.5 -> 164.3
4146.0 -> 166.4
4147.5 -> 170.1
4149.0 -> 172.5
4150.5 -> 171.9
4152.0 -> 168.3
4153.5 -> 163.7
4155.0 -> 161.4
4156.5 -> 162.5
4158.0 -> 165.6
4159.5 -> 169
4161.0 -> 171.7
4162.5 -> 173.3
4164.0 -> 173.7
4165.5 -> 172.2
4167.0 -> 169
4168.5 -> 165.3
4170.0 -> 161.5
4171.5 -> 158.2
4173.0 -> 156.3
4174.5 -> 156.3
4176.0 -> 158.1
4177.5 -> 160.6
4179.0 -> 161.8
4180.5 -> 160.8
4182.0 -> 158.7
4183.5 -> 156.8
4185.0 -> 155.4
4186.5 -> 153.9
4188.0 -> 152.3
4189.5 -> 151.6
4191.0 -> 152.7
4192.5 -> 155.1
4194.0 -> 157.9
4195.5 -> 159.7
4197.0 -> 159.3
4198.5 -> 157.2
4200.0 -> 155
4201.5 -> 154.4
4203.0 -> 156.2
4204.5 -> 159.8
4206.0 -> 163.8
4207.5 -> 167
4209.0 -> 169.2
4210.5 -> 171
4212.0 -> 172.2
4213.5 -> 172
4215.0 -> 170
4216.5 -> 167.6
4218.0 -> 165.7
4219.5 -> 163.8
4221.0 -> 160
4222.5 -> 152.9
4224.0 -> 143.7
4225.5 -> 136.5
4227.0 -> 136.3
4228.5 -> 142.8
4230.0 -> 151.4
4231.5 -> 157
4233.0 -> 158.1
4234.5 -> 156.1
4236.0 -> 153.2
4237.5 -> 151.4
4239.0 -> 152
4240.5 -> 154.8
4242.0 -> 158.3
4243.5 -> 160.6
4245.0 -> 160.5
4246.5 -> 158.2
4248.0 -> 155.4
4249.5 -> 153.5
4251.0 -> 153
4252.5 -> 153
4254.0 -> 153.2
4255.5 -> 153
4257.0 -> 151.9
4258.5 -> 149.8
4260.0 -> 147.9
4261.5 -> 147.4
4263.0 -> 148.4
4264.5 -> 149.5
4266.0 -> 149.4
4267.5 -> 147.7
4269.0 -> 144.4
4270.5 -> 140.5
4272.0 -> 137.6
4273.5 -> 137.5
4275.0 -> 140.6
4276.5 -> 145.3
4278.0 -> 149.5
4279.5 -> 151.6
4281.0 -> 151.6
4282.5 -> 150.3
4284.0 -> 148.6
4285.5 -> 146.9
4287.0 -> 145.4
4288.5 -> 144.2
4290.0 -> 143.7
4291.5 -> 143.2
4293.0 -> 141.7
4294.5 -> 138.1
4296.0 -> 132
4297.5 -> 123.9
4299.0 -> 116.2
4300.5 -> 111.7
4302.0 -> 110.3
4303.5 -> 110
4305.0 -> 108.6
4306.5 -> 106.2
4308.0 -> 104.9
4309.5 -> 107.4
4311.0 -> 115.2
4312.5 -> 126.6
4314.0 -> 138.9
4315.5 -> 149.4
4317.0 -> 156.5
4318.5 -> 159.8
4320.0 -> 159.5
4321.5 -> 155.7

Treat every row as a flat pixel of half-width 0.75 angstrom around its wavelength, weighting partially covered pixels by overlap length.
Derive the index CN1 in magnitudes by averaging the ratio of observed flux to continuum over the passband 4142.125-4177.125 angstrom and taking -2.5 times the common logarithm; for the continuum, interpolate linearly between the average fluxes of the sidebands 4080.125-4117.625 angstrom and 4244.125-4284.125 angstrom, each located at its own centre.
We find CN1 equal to -0.069 mag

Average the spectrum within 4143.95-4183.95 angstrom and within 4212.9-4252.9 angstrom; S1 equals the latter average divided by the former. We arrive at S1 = 0.9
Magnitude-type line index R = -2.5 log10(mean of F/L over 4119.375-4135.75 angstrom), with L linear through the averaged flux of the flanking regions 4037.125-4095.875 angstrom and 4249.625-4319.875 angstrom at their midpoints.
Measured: -0.096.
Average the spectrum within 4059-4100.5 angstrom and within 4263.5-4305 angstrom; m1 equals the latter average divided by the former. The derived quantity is 0.88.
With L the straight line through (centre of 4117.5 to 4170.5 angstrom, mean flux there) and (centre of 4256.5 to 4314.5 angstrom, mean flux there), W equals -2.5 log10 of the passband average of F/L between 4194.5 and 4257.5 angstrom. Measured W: -0.06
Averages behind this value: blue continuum 168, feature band 157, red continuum 136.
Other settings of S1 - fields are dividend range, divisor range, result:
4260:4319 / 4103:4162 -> 0.82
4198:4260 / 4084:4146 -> 0.96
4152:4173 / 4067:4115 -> 1.06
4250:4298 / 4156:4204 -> 0.91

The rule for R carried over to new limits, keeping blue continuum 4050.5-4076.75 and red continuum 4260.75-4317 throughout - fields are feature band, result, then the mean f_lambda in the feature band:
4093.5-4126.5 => -0.06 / 159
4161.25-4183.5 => -0.13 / 163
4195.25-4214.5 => -0.15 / 163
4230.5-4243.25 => -0.11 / 155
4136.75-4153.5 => -0.15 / 169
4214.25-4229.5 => -0.10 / 154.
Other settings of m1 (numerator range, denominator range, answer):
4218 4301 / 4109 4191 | 0.89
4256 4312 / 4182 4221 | 0.85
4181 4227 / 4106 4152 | 0.94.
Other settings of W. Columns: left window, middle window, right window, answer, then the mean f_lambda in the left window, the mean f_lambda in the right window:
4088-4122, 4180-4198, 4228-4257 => 0.00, 159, 155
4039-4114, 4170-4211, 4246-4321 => -0.08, 155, 140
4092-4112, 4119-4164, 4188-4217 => -0.09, 150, 161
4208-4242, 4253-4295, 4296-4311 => -0.14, 157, 112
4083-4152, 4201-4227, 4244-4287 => -0.05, 164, 149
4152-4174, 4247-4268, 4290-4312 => -0.13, 166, 120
